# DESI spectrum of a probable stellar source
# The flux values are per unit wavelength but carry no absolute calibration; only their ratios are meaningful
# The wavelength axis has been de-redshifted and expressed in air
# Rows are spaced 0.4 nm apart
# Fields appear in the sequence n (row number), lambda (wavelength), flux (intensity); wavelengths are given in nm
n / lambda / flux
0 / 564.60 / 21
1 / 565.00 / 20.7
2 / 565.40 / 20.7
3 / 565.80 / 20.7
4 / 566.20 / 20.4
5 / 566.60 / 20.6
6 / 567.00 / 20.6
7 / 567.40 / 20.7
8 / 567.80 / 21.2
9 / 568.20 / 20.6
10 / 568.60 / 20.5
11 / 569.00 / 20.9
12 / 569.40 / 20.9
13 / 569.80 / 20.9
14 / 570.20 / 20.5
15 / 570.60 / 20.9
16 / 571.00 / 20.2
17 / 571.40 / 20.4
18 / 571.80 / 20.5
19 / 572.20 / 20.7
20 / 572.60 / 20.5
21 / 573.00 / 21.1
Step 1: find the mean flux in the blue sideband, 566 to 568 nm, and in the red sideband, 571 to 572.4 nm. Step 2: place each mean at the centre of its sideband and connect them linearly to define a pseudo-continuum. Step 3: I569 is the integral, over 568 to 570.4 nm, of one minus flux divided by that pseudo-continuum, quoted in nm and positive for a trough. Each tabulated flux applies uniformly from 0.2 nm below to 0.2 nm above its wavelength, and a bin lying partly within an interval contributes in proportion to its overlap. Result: -0.01 nm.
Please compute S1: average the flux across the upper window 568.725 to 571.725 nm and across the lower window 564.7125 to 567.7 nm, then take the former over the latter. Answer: 1.00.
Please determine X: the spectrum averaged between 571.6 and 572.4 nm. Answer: 20.6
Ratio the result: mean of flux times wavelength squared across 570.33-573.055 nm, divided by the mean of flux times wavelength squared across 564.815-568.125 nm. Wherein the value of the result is 1.0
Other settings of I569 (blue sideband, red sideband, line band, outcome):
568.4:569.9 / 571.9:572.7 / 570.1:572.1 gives 0.02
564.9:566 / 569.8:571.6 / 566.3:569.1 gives -0.01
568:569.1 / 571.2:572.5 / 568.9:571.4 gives -0.01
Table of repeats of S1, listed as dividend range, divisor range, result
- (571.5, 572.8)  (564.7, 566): 0.99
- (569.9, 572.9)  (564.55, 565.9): 0.99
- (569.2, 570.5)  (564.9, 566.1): 1.00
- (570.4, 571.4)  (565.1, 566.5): 1.00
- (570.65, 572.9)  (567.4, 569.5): 0.99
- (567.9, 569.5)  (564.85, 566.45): 1.01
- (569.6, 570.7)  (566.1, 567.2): 1.01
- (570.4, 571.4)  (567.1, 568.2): 0.98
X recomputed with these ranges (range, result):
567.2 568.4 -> 20.8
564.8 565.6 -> 20.7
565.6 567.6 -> 20.6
